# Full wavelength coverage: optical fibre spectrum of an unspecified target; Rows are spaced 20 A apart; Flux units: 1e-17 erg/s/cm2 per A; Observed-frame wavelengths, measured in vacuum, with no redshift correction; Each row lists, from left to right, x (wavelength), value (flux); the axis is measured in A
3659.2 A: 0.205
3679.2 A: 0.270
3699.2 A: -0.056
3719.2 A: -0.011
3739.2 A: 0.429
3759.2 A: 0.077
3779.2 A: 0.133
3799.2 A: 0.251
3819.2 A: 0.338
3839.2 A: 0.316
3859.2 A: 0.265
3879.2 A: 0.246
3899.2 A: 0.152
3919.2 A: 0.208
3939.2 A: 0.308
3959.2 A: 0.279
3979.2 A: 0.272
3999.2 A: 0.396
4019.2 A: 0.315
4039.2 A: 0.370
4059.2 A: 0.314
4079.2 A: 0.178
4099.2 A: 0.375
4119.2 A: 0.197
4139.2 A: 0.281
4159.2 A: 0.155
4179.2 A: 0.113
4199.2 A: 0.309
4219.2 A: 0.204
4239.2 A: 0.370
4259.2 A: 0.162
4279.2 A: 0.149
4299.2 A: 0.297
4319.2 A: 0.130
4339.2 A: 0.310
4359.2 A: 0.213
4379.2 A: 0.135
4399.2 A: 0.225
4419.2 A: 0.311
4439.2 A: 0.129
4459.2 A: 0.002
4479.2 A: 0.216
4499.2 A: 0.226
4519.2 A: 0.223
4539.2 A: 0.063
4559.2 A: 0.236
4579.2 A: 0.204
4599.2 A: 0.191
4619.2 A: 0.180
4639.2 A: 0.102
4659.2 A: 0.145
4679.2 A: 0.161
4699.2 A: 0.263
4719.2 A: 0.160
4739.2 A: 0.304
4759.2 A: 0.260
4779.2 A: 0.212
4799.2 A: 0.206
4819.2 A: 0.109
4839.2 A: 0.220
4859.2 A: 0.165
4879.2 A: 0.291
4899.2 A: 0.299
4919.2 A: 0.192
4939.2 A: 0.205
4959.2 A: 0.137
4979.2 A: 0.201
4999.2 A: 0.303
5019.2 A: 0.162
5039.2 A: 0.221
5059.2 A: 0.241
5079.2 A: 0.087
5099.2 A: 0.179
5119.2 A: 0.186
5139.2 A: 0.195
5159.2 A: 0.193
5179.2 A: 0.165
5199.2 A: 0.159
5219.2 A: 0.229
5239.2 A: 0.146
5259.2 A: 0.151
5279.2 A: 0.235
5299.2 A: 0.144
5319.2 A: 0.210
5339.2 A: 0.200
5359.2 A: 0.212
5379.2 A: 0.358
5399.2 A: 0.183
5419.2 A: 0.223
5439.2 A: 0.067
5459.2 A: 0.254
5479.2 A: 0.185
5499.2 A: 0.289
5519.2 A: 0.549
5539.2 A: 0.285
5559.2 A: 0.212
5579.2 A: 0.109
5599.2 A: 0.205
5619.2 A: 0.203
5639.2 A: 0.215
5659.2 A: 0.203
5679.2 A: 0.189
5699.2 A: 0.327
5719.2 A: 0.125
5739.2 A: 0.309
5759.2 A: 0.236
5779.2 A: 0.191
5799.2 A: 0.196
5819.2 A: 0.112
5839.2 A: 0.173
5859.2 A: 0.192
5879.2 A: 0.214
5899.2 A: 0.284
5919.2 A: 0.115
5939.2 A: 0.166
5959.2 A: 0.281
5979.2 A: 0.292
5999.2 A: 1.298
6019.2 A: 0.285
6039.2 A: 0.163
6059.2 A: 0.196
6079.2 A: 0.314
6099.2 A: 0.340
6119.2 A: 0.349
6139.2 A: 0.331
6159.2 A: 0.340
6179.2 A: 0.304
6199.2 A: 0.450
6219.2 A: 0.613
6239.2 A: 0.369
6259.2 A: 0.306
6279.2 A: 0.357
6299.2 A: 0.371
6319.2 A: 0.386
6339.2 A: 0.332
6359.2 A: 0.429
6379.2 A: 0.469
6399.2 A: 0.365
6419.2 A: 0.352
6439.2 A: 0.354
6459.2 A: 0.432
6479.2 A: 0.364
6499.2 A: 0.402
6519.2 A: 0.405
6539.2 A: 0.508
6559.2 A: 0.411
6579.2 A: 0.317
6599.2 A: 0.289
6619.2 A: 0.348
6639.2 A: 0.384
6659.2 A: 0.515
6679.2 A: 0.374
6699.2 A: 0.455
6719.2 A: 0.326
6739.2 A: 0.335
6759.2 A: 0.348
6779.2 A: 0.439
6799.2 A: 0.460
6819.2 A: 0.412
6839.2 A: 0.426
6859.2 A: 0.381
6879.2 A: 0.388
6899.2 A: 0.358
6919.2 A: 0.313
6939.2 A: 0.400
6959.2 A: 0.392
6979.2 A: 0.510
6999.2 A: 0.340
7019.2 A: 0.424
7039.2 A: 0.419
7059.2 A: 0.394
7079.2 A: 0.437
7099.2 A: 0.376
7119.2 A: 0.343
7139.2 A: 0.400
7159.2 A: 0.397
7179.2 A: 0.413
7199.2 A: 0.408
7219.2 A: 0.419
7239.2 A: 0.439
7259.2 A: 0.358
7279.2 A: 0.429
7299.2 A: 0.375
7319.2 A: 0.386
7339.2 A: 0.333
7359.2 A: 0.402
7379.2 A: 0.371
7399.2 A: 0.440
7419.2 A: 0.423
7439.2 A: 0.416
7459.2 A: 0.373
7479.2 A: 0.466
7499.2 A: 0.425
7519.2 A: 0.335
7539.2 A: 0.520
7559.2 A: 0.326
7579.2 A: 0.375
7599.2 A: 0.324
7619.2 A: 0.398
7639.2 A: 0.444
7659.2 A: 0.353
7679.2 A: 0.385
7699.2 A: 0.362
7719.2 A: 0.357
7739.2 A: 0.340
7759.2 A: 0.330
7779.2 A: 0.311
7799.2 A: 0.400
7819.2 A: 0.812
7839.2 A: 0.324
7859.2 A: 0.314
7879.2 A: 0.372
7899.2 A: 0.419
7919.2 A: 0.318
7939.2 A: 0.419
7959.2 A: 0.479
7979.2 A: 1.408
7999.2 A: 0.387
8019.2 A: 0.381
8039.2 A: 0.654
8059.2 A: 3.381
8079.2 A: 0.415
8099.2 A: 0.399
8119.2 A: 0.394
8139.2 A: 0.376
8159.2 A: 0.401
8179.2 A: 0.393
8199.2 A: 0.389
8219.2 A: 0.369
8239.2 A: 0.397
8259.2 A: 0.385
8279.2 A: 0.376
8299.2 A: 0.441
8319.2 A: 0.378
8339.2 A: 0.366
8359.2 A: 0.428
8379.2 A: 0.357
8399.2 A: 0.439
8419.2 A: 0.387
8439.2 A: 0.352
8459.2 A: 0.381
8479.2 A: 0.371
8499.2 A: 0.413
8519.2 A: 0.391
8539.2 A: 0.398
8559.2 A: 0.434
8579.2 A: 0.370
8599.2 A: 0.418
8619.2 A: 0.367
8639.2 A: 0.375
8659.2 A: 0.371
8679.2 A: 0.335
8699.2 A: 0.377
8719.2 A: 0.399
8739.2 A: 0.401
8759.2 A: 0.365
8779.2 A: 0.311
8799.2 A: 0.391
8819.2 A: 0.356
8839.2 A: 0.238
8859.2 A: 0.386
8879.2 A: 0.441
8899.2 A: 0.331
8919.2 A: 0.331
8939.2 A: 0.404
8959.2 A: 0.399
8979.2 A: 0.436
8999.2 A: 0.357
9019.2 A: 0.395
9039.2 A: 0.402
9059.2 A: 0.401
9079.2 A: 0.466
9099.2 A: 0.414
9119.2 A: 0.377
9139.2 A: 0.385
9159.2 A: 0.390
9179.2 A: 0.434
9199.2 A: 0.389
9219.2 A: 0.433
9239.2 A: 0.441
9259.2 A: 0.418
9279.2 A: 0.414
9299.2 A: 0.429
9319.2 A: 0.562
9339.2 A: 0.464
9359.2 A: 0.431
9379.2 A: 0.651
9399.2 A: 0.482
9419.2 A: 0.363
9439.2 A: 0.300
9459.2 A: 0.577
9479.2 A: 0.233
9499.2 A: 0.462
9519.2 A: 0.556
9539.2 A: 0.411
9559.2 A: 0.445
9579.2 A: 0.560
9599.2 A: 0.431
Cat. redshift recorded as 0.61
